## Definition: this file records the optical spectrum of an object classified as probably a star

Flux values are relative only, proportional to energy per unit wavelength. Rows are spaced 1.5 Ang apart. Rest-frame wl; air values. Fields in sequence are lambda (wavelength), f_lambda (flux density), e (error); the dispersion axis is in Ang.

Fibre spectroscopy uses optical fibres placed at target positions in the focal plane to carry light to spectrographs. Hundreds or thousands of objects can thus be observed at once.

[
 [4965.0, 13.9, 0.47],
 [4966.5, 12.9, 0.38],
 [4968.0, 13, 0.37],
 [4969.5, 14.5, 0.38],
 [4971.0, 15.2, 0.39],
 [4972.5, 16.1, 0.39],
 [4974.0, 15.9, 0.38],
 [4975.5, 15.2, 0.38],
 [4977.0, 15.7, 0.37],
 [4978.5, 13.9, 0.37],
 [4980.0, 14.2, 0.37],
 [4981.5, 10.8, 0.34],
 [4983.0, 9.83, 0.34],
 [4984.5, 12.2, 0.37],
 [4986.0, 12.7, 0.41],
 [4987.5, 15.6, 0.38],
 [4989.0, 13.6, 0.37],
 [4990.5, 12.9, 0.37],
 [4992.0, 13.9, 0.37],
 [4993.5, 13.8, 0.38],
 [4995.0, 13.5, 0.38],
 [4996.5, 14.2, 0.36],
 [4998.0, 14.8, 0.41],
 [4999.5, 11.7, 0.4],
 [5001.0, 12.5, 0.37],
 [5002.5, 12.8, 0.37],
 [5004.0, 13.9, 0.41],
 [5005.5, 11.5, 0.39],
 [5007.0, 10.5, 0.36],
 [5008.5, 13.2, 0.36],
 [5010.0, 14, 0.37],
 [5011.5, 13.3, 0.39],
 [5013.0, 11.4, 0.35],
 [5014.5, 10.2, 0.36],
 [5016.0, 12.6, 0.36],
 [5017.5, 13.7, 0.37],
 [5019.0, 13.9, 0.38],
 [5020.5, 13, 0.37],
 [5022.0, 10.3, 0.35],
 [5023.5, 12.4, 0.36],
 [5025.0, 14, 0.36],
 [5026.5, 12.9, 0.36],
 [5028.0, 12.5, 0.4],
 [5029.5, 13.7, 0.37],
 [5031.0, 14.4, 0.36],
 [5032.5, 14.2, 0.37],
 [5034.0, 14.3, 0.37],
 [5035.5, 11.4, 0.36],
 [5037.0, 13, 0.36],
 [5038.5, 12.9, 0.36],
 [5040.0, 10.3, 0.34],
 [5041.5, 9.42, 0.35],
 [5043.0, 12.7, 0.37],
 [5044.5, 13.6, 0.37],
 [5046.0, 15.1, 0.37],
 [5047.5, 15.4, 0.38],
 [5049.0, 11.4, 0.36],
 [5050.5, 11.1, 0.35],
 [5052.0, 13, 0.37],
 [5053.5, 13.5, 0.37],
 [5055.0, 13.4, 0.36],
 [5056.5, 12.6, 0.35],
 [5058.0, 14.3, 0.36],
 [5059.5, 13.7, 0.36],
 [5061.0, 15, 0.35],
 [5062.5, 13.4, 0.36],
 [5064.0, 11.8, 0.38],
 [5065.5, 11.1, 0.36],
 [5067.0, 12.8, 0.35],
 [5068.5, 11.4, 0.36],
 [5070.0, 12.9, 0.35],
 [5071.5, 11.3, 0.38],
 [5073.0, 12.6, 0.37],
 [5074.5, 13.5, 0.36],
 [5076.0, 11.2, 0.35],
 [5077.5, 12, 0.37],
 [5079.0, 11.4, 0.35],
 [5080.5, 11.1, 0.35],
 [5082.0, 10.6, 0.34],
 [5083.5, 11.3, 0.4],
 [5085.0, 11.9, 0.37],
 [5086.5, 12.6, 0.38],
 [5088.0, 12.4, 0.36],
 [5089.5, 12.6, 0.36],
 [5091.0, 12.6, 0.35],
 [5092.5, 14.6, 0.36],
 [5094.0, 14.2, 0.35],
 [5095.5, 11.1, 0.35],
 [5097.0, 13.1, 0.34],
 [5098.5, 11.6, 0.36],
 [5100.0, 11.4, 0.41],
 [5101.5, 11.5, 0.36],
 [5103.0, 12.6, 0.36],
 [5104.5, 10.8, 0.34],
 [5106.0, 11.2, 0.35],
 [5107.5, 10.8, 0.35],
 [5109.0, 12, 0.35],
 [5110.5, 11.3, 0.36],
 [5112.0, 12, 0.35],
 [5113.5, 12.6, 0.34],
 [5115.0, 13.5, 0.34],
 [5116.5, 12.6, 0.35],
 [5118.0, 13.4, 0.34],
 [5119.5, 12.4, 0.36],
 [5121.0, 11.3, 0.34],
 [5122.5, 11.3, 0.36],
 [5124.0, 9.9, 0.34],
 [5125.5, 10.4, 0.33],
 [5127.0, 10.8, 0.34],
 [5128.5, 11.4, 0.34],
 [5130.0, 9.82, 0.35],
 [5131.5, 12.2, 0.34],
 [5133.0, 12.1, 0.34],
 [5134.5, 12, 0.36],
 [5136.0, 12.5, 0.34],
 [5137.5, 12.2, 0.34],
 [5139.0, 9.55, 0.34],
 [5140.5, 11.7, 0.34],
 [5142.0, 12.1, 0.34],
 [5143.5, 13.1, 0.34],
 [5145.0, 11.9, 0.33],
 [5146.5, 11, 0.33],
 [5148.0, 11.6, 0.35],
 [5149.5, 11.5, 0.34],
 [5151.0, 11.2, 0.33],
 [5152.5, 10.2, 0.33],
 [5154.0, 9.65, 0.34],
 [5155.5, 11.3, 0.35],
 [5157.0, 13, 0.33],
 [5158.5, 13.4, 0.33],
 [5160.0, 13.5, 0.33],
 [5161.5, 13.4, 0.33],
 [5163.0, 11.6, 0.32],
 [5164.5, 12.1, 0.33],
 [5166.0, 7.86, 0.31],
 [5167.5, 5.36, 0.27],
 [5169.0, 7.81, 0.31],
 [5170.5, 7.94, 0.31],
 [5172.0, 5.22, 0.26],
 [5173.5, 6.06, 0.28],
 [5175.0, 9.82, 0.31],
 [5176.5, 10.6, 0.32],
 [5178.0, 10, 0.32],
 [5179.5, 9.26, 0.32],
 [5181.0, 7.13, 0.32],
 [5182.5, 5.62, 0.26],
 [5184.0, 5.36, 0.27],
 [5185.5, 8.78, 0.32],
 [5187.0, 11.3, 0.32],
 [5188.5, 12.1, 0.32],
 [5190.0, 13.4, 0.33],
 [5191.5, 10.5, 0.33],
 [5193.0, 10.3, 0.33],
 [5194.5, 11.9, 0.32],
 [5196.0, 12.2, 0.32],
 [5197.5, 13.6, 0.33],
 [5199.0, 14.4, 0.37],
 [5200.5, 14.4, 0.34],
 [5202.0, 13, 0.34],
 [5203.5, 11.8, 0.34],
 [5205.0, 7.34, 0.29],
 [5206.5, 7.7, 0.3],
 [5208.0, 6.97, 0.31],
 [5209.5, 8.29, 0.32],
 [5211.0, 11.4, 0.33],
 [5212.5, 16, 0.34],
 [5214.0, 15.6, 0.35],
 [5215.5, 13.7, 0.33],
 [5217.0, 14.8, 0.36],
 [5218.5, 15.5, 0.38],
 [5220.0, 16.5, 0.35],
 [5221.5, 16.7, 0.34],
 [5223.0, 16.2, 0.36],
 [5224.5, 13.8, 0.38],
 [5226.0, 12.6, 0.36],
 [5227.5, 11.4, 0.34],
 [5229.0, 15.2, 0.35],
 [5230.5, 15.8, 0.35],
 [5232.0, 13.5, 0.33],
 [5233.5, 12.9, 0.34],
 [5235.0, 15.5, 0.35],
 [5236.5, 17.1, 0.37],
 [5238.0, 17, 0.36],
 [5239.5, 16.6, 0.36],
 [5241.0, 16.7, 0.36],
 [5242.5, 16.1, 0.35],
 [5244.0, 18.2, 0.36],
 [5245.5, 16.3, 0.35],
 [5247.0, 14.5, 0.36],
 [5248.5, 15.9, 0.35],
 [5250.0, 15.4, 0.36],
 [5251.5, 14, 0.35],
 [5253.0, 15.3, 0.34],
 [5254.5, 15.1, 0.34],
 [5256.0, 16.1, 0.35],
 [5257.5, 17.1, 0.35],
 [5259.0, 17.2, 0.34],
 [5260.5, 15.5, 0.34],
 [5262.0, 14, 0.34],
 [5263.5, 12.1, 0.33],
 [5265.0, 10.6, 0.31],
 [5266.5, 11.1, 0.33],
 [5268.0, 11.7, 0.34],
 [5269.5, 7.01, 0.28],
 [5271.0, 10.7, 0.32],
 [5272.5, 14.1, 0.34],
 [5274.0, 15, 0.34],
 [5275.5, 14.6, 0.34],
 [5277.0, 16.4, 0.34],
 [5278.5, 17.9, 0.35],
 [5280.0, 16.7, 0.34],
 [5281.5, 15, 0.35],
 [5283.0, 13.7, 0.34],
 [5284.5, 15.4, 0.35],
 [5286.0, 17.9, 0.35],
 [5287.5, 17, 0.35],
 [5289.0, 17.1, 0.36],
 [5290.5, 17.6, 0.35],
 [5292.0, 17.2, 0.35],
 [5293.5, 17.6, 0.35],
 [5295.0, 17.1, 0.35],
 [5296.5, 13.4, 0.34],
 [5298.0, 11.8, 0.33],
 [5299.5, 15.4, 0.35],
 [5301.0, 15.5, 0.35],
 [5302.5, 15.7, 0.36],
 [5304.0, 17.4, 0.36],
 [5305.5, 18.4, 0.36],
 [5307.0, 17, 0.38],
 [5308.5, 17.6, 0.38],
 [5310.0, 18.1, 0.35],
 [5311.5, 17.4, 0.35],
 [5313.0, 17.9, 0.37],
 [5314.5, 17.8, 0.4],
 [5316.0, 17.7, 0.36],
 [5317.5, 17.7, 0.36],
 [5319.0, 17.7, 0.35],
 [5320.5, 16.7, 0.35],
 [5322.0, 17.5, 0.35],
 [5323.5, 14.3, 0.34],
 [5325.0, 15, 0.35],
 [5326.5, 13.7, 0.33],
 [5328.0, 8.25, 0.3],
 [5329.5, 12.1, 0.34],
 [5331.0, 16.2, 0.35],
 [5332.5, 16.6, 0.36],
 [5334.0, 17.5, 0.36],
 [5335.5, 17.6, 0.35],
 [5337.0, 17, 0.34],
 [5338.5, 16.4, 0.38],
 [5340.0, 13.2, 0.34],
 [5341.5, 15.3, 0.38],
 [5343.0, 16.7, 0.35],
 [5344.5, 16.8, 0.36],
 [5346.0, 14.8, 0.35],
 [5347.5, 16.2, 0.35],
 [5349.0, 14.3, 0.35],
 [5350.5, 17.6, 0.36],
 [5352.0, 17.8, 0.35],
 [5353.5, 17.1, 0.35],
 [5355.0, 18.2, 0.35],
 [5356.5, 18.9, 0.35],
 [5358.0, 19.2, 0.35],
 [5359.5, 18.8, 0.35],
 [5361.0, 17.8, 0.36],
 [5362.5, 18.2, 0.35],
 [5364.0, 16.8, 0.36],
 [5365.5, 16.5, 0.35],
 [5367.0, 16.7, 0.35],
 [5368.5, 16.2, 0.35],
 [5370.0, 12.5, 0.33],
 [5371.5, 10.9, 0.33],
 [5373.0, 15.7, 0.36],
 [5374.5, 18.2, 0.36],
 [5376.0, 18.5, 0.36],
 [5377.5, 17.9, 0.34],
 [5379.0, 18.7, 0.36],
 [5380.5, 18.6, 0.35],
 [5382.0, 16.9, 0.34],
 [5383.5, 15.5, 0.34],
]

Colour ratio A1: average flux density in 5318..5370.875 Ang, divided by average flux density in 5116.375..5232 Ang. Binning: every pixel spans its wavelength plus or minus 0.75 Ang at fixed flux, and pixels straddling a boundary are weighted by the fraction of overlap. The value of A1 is 1.42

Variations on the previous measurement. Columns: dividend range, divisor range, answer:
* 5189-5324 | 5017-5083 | 1.16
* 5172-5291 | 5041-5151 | 1.10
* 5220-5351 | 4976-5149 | 1.24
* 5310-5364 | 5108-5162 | 1.40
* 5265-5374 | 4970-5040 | 1.20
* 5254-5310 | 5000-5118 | 1.22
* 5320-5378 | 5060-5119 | 1.32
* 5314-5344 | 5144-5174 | 1.52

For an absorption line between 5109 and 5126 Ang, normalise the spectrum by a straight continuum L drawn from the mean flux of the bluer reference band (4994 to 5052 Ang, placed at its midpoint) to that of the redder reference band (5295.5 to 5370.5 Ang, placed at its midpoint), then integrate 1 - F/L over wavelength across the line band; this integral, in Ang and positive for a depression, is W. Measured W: 2.4 Ang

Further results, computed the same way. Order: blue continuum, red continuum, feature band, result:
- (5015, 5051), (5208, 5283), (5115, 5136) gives 3.0 Ang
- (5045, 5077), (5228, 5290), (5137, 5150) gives 2.0 Ang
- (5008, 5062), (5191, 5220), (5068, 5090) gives 1.4 Ang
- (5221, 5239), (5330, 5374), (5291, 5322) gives -1.8 Ang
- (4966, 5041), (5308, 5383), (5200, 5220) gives 4.0 Ang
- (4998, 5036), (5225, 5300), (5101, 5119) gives 2.1 Ang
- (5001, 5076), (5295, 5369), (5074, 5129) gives 6.5 Ang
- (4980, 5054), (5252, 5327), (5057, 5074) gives 0.7 Ang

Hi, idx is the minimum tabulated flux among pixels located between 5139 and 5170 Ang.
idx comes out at 5.36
